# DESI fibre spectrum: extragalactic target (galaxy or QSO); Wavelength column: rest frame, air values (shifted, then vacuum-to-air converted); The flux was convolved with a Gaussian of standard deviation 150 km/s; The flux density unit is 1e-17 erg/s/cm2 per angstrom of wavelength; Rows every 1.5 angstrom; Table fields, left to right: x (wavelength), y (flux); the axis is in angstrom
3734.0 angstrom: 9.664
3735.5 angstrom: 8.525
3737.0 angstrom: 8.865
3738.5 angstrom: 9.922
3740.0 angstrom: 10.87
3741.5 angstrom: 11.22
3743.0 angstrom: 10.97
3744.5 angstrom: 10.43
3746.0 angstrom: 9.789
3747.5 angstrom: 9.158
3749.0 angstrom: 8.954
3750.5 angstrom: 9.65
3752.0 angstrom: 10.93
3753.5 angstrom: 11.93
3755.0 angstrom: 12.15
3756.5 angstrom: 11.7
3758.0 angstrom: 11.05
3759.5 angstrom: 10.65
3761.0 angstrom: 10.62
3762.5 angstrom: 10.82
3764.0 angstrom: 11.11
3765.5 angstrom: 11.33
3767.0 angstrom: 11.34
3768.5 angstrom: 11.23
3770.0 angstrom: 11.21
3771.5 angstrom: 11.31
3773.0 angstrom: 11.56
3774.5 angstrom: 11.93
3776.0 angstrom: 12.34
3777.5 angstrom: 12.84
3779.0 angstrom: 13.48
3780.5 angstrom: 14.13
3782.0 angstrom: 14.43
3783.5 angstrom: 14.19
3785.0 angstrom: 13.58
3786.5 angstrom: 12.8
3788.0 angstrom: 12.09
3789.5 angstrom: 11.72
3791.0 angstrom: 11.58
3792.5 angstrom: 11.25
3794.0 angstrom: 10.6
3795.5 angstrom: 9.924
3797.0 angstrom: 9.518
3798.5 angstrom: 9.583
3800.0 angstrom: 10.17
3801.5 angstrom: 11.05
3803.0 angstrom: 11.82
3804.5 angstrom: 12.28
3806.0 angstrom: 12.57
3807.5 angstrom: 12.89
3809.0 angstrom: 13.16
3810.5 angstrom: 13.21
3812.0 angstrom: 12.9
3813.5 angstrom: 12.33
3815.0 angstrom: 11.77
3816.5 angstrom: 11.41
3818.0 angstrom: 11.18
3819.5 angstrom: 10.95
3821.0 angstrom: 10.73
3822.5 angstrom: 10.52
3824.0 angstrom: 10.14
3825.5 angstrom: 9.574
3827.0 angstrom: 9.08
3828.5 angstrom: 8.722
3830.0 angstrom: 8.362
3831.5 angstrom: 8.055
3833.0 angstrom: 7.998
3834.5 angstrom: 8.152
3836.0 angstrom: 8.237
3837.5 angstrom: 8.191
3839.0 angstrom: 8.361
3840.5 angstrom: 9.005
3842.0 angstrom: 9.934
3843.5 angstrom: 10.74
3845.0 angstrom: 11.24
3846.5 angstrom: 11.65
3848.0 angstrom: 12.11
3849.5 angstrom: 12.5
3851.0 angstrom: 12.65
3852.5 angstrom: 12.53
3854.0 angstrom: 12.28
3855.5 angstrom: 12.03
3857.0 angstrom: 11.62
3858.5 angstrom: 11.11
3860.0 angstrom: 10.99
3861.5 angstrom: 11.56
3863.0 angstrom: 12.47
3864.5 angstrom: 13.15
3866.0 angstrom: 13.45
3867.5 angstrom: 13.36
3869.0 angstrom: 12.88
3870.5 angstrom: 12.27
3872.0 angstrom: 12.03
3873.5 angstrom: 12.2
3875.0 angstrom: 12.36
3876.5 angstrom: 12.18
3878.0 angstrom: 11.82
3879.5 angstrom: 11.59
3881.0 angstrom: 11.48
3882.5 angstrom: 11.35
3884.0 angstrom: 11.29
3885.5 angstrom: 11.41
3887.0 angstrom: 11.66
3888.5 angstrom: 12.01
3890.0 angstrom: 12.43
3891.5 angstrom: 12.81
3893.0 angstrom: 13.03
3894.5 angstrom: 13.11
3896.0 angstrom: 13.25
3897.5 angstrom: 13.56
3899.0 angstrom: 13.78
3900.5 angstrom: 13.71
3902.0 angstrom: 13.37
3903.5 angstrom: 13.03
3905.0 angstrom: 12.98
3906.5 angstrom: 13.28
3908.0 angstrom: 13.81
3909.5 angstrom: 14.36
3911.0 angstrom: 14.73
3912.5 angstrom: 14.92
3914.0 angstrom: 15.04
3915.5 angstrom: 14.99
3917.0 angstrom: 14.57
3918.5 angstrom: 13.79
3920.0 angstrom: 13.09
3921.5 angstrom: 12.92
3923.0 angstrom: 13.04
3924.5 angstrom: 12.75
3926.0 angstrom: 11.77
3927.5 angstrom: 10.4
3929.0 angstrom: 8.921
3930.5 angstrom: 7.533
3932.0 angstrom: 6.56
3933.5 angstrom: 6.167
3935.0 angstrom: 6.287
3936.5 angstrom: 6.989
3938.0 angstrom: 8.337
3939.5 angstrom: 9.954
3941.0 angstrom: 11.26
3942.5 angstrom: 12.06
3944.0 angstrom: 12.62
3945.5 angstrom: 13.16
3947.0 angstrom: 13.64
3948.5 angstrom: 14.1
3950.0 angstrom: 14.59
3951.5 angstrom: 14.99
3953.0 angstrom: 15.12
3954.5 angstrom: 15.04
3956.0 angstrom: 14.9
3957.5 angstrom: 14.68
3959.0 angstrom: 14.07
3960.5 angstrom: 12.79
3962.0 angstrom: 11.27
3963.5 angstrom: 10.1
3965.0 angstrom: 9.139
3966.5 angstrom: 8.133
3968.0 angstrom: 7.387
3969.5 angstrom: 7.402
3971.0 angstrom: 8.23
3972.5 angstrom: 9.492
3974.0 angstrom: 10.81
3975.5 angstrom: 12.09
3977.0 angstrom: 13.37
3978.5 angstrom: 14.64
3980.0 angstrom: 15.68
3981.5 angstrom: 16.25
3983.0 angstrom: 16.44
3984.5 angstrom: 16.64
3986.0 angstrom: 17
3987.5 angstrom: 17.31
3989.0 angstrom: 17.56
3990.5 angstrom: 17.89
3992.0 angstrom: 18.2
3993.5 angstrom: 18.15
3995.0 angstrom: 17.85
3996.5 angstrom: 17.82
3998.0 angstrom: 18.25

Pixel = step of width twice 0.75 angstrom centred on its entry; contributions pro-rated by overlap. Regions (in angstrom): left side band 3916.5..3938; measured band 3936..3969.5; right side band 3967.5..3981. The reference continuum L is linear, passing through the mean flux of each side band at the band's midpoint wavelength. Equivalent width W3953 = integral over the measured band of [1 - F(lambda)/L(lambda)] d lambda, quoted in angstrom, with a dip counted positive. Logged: -3.8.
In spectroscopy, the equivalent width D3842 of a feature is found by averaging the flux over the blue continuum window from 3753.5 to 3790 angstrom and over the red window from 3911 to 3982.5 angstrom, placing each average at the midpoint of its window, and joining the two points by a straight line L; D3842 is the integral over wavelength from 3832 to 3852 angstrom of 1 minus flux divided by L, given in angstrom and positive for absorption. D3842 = 3.20 angstrom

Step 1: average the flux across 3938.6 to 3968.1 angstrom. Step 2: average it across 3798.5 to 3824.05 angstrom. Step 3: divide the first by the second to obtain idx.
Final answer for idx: 1.07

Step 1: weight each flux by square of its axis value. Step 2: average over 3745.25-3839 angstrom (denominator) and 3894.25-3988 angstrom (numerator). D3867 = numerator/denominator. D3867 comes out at 1.2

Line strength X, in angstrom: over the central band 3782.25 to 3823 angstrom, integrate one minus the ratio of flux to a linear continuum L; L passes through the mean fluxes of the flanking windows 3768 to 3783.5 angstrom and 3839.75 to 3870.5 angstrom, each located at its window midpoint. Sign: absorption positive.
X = 1.9 angstrom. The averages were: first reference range 12.5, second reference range 11.9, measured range 11.7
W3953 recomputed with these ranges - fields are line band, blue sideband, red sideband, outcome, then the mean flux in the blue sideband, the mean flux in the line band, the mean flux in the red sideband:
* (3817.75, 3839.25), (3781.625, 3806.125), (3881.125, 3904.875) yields 5.01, 11.7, 9.19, 12.6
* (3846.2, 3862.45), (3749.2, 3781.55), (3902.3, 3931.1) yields 0.62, 11.6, 11.9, 13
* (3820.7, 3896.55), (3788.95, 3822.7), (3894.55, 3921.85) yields 9.01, 11.5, 11.2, 13.8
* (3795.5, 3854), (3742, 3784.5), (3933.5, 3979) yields 4.06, 11.5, 10.7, 11.4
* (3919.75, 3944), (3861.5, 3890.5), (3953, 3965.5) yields 5.34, 12.2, 9.9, 13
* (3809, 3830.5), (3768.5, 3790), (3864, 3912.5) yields 3.06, 12.6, 10.9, 12.8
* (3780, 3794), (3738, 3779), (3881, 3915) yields -1.53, 11.1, 12.7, 13.1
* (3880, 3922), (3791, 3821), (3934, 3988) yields -4.15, 11.5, 13.2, 12.3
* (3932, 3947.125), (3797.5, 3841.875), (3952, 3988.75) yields 3.28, 10.4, 9.73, 12.9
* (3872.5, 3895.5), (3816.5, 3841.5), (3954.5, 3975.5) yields -4.98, 9.28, 12.1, 10.9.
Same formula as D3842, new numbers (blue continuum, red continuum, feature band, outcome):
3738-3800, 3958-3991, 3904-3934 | 0.3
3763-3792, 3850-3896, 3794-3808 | 1.4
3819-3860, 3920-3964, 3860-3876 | -2.8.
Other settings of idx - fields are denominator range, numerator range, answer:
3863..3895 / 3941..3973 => 0.98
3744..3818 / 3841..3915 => 1.08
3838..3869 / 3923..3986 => 1.00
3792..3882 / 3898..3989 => 1.12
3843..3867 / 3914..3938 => 0.89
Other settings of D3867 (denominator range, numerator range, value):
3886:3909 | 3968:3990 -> 1.09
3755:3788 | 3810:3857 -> 0.90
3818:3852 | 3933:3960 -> 1.30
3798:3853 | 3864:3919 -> 1.26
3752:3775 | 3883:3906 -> 1.21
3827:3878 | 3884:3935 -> 1.16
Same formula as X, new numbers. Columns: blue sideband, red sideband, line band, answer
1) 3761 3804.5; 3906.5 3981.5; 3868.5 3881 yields -0.28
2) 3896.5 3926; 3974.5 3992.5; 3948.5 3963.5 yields 1.15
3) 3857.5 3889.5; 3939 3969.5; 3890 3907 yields -1.54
